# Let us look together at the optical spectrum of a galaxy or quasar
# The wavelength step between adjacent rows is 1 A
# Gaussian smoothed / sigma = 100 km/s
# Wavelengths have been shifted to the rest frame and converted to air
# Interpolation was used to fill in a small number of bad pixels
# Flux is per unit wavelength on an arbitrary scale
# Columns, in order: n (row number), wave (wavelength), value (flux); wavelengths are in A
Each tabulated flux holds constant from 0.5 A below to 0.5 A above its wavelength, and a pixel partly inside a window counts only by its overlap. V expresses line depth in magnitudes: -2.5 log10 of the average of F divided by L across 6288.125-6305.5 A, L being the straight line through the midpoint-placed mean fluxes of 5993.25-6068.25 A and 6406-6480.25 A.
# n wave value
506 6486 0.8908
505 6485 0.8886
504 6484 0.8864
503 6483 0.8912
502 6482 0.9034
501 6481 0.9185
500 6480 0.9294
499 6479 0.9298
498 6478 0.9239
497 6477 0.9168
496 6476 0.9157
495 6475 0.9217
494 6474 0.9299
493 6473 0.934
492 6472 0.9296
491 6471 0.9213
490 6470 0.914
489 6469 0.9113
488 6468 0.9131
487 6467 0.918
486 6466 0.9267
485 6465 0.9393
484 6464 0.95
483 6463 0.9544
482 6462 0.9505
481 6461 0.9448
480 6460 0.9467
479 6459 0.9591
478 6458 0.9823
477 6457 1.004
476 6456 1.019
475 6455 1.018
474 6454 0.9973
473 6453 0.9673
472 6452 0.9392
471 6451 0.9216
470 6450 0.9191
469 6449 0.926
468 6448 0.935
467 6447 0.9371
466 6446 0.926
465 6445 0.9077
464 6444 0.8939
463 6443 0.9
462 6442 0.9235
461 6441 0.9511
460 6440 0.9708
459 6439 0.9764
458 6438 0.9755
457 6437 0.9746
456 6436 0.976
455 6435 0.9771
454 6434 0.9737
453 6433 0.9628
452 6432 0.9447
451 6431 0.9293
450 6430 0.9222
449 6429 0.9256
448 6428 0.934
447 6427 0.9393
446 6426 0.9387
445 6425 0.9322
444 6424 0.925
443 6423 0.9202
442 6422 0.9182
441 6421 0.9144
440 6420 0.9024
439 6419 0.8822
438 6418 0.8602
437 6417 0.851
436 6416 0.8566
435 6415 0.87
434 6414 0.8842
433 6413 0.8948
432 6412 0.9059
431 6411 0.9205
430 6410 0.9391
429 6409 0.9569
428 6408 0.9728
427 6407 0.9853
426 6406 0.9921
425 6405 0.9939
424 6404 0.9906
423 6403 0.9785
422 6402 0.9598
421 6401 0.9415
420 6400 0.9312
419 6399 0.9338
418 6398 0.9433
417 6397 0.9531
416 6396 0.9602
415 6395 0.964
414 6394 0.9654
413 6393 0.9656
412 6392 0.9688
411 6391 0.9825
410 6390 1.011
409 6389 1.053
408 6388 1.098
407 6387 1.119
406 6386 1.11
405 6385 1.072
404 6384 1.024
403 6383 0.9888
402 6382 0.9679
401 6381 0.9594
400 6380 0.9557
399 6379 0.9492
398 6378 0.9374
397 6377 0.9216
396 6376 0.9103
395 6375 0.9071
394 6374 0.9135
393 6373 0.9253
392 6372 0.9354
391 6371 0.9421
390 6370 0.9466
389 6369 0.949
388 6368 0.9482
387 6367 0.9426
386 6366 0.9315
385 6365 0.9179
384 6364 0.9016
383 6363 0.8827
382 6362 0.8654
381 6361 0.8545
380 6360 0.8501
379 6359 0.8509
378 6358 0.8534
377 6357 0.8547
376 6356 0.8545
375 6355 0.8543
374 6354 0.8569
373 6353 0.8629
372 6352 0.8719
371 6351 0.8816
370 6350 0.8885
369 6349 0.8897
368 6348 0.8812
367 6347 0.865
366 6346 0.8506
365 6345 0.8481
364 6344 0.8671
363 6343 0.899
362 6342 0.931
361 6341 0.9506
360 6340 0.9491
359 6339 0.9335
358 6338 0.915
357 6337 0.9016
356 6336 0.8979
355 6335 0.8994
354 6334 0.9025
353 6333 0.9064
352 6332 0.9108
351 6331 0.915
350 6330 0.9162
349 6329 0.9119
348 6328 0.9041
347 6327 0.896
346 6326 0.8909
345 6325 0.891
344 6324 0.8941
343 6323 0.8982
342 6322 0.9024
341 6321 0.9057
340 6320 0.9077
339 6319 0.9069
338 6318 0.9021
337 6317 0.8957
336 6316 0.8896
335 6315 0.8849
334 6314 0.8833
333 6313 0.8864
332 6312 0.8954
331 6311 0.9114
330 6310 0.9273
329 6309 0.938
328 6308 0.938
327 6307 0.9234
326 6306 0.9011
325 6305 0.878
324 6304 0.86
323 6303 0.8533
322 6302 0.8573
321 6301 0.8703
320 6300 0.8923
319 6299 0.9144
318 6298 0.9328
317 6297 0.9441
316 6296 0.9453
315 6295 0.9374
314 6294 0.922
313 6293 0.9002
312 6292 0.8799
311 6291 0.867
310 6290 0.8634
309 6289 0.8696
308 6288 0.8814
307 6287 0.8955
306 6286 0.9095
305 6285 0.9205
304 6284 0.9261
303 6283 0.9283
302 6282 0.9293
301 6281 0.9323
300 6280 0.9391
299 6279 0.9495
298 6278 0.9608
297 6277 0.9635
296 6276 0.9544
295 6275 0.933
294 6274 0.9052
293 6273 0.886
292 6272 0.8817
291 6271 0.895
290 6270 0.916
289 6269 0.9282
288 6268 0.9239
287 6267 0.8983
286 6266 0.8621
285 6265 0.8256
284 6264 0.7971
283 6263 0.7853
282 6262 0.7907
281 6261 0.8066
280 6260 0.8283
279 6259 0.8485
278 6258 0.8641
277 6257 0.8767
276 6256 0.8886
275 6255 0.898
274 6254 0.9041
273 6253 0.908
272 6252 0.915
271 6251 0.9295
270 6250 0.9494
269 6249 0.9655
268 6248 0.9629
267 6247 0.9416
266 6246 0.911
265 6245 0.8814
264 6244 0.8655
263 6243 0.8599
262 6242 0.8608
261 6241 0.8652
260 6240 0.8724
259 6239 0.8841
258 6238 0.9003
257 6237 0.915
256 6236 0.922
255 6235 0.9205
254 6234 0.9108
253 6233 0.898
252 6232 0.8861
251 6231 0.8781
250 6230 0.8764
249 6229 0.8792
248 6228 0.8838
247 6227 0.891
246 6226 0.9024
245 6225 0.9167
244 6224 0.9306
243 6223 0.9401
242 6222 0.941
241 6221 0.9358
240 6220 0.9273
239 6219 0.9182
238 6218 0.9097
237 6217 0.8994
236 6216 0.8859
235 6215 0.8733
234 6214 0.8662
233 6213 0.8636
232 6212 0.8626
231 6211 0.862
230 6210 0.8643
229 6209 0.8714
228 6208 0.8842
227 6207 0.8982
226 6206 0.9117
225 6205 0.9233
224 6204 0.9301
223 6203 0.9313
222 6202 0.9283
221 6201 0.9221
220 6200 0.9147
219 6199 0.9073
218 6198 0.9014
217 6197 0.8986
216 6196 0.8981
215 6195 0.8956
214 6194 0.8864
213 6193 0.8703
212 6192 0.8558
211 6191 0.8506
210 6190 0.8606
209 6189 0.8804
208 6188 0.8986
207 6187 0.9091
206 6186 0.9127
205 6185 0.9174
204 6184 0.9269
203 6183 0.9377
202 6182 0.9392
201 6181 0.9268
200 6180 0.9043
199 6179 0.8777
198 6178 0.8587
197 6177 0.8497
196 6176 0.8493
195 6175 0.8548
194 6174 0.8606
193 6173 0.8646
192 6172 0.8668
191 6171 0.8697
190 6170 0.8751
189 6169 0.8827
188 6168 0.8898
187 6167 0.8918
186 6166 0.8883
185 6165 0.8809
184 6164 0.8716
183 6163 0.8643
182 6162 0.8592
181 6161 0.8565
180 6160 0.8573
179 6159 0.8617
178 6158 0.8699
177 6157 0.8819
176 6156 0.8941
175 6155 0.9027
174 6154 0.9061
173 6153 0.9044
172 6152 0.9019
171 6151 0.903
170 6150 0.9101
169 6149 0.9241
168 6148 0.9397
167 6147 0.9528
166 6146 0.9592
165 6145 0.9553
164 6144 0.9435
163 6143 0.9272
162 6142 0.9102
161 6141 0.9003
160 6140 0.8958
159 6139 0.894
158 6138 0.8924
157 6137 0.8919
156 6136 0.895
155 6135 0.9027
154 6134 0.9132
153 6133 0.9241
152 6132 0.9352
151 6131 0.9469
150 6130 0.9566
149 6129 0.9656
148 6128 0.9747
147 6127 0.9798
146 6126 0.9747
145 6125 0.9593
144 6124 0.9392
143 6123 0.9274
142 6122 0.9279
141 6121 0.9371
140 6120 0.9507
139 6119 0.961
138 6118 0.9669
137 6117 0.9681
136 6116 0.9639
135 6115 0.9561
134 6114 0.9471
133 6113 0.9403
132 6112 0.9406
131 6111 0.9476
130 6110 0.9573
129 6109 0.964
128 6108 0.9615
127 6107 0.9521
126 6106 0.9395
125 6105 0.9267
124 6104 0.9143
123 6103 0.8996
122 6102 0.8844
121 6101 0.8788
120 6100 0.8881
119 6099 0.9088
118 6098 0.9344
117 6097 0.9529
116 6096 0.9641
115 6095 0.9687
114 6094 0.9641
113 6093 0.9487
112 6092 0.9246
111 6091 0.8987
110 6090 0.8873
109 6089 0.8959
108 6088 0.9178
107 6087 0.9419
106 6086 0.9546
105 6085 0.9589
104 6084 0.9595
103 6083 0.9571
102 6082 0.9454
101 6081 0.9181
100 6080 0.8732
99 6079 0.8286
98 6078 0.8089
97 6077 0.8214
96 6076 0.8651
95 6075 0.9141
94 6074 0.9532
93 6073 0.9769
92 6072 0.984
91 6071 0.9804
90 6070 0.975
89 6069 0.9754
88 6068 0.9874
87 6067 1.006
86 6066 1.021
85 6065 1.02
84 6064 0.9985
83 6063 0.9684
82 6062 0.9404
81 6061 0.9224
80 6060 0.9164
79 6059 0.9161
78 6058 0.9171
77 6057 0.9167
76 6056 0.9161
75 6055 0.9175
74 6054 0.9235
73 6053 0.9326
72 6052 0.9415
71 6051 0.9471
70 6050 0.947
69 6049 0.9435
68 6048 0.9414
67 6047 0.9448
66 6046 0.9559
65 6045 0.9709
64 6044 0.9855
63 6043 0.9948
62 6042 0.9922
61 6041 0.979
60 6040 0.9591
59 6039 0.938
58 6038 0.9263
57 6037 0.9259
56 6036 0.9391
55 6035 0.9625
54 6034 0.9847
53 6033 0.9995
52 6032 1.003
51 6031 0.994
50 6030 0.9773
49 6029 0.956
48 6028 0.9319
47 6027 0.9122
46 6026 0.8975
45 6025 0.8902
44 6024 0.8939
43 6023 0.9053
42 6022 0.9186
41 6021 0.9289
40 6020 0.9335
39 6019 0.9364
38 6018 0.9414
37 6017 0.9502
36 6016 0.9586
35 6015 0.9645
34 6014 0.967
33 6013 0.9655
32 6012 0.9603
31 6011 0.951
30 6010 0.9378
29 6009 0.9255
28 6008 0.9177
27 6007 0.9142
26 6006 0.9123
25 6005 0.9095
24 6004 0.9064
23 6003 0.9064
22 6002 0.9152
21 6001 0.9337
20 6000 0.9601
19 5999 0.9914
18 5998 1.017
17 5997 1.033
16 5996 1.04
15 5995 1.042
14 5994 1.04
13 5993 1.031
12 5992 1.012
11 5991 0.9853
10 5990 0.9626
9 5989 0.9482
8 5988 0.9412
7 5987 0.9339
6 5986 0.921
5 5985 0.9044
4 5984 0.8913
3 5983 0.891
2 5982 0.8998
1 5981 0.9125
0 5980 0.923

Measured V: 0.06 mag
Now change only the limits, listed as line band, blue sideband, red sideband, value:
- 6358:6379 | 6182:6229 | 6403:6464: 0.02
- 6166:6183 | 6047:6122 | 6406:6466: 0.07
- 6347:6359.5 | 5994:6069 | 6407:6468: 0.09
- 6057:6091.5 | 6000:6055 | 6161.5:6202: -0.01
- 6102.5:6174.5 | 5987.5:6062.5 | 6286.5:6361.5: 0.01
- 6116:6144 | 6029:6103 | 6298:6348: 0.00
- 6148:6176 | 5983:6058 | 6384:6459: 0.08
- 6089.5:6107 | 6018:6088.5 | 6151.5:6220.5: 0.00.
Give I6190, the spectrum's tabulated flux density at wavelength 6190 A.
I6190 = 0.8606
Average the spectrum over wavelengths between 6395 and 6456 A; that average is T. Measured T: 0.938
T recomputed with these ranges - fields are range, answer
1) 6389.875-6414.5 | 0.955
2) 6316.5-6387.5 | 0.914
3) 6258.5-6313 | 0.897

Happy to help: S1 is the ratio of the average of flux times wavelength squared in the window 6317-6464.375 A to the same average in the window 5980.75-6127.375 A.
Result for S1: 1.10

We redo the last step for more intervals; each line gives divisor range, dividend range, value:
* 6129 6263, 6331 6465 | 1.11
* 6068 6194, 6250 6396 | 1.06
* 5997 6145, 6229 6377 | 1.03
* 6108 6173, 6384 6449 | 1.13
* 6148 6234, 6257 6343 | 1.04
